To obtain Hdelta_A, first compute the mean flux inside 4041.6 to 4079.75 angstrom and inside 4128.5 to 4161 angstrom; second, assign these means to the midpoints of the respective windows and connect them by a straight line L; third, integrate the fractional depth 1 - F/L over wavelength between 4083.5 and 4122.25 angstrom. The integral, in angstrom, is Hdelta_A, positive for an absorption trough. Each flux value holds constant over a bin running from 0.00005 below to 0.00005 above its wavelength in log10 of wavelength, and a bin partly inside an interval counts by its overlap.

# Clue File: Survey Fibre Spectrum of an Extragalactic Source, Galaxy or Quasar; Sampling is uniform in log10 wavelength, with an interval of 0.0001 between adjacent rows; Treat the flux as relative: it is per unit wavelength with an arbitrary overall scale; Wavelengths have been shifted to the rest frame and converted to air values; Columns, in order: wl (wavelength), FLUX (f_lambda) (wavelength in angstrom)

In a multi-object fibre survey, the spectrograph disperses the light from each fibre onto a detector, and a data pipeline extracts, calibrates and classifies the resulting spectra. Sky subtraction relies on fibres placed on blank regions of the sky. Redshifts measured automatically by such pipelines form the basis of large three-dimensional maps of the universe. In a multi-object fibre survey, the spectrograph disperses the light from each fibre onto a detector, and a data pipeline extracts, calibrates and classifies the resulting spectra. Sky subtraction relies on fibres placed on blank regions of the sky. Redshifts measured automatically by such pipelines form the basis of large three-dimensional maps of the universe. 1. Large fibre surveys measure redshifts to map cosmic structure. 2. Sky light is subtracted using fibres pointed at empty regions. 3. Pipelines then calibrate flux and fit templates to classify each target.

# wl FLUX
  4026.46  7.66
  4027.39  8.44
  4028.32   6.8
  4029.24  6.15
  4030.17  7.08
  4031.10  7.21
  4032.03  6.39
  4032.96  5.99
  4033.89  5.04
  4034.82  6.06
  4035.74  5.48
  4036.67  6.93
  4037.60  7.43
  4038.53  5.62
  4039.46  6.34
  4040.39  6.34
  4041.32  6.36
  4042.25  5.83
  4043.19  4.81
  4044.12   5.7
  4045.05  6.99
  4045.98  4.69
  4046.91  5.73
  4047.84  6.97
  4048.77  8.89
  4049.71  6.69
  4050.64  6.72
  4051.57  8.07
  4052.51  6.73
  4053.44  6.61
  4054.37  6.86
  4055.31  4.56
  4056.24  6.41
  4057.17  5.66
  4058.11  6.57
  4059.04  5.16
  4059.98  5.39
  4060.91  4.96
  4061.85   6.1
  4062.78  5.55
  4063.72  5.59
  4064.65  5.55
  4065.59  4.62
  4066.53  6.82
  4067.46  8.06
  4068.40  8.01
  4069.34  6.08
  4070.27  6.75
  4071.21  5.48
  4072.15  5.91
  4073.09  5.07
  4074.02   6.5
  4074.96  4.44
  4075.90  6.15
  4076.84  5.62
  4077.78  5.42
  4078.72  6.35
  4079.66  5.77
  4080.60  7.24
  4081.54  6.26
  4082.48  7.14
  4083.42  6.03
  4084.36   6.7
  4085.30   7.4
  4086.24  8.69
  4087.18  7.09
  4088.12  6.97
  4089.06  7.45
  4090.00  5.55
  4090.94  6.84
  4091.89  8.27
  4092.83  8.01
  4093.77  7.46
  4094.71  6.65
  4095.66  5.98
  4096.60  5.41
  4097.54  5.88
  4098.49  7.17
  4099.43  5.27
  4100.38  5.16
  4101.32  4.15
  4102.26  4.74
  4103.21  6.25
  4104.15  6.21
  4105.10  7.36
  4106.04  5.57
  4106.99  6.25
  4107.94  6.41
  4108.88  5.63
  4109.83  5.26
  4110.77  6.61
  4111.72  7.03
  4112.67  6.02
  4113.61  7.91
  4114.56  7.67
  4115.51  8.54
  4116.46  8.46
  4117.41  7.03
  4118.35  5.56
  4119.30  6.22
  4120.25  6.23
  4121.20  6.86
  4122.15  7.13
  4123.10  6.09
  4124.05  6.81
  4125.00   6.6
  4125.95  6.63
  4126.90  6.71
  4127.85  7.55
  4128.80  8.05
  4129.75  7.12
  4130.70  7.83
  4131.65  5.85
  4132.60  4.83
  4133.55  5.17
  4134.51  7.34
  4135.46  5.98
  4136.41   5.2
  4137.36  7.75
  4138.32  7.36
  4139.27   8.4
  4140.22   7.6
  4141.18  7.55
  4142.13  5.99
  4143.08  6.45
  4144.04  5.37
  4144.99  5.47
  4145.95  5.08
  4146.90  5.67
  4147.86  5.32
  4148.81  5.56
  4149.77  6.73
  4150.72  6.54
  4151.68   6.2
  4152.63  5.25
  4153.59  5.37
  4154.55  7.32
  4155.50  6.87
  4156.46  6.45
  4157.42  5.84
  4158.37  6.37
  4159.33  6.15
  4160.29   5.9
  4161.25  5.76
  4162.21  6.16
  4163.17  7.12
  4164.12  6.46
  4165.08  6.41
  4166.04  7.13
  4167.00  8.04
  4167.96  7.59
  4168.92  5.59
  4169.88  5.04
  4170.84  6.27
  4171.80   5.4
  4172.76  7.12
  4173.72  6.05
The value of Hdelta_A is -2.4 angstrom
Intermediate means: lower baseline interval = 6.1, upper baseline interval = 6.34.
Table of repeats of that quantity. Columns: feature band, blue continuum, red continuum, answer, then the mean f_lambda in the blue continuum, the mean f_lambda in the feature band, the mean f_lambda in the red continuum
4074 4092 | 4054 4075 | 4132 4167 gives -1.6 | 5.94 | 6.56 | 6.3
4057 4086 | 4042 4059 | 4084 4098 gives 2.5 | 6.34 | 6.1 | 6.96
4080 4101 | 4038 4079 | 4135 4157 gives -1.8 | 6.11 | 6.73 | 6.32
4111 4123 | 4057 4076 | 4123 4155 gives -1.4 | 5.92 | 7.01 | 6.44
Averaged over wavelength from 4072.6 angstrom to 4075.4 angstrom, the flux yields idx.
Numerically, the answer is 5.36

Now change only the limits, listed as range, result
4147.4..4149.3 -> 5.45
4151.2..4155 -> 6.02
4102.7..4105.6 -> 6.57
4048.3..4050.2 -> 7.76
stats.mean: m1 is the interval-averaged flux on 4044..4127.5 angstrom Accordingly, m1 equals 6.41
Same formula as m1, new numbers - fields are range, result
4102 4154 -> 6.49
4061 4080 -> 5.97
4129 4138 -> 6.41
